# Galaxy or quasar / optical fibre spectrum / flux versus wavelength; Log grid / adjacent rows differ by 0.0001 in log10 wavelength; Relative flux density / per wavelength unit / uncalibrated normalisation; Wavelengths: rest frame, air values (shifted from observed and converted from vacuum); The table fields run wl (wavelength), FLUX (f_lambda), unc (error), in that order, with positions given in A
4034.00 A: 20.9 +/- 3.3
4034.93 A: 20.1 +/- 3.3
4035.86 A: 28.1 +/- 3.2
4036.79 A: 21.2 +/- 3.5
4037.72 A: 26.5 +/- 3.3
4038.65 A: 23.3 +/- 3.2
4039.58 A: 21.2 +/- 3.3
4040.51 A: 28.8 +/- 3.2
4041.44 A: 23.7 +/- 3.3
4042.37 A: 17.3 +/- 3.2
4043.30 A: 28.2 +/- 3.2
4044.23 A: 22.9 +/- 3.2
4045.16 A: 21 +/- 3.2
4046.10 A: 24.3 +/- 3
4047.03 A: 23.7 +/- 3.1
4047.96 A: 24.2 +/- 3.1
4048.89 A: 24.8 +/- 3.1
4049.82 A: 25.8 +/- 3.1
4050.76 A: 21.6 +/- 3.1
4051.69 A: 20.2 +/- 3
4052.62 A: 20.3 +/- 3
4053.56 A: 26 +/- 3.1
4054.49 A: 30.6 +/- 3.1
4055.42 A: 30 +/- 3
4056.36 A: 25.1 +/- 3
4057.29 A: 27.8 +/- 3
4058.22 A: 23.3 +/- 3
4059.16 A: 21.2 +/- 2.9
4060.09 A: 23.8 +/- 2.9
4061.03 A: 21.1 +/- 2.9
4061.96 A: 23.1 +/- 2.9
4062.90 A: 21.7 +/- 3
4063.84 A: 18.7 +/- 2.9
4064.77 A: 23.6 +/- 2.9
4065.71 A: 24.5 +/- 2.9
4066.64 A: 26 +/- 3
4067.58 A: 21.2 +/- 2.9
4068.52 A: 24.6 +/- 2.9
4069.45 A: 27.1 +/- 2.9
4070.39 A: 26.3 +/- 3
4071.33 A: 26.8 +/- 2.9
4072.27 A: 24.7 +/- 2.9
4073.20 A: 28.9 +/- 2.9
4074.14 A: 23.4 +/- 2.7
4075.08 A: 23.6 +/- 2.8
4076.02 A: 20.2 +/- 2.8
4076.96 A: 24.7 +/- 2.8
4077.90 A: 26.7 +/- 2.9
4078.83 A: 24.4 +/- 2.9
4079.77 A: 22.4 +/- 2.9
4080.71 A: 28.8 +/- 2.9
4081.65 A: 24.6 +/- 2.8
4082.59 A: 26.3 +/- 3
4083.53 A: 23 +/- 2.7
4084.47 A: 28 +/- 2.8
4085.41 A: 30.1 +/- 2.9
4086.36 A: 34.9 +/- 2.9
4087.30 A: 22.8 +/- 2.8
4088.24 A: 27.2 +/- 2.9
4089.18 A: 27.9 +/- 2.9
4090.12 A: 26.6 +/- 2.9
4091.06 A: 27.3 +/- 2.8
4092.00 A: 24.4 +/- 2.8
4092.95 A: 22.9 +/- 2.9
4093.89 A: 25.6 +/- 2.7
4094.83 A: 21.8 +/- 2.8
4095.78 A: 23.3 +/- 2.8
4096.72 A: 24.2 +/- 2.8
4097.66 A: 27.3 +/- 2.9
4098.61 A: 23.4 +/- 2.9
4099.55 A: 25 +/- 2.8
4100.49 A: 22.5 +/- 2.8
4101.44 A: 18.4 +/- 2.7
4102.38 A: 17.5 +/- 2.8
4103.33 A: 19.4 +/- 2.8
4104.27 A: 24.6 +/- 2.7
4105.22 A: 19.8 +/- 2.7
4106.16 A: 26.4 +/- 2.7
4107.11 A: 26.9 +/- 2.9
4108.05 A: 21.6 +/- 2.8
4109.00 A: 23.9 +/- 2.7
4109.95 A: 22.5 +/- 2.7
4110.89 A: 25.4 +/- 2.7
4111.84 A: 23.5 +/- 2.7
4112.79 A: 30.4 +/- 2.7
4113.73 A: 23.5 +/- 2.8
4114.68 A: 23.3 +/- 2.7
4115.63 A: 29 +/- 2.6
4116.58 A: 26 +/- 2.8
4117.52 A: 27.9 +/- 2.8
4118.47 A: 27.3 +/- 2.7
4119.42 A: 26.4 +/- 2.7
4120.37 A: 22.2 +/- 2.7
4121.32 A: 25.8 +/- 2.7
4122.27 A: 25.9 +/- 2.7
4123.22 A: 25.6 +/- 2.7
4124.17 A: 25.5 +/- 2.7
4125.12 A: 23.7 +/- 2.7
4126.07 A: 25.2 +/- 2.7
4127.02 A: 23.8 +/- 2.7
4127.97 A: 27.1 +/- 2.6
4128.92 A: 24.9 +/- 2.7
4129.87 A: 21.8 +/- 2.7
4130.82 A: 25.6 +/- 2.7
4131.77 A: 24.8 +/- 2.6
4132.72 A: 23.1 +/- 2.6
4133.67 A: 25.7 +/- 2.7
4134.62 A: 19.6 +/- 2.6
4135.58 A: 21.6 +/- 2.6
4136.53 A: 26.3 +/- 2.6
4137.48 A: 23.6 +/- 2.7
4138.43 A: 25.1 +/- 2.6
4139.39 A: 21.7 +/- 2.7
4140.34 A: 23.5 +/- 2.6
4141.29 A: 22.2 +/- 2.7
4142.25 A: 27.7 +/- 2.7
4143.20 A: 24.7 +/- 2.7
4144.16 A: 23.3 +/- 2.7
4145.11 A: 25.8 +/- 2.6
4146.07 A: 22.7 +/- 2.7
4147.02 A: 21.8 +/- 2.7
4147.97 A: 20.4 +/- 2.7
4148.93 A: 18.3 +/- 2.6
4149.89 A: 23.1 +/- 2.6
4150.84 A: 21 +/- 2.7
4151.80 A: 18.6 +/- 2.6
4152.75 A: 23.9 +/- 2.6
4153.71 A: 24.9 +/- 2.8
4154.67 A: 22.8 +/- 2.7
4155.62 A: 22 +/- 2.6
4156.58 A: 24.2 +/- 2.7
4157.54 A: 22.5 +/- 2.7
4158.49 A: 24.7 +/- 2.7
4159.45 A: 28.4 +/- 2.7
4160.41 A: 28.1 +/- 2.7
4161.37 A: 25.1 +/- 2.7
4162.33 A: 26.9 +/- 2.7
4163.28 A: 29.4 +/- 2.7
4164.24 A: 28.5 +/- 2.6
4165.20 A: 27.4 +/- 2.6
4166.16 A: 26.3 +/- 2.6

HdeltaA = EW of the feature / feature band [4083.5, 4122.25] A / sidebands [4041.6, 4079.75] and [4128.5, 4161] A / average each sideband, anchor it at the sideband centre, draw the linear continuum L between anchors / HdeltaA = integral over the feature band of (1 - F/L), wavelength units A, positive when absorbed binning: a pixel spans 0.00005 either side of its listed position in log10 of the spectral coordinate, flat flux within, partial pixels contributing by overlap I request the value -1.84 A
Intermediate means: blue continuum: 24.1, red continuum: 23.5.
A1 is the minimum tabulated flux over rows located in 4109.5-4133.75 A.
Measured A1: 21.8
